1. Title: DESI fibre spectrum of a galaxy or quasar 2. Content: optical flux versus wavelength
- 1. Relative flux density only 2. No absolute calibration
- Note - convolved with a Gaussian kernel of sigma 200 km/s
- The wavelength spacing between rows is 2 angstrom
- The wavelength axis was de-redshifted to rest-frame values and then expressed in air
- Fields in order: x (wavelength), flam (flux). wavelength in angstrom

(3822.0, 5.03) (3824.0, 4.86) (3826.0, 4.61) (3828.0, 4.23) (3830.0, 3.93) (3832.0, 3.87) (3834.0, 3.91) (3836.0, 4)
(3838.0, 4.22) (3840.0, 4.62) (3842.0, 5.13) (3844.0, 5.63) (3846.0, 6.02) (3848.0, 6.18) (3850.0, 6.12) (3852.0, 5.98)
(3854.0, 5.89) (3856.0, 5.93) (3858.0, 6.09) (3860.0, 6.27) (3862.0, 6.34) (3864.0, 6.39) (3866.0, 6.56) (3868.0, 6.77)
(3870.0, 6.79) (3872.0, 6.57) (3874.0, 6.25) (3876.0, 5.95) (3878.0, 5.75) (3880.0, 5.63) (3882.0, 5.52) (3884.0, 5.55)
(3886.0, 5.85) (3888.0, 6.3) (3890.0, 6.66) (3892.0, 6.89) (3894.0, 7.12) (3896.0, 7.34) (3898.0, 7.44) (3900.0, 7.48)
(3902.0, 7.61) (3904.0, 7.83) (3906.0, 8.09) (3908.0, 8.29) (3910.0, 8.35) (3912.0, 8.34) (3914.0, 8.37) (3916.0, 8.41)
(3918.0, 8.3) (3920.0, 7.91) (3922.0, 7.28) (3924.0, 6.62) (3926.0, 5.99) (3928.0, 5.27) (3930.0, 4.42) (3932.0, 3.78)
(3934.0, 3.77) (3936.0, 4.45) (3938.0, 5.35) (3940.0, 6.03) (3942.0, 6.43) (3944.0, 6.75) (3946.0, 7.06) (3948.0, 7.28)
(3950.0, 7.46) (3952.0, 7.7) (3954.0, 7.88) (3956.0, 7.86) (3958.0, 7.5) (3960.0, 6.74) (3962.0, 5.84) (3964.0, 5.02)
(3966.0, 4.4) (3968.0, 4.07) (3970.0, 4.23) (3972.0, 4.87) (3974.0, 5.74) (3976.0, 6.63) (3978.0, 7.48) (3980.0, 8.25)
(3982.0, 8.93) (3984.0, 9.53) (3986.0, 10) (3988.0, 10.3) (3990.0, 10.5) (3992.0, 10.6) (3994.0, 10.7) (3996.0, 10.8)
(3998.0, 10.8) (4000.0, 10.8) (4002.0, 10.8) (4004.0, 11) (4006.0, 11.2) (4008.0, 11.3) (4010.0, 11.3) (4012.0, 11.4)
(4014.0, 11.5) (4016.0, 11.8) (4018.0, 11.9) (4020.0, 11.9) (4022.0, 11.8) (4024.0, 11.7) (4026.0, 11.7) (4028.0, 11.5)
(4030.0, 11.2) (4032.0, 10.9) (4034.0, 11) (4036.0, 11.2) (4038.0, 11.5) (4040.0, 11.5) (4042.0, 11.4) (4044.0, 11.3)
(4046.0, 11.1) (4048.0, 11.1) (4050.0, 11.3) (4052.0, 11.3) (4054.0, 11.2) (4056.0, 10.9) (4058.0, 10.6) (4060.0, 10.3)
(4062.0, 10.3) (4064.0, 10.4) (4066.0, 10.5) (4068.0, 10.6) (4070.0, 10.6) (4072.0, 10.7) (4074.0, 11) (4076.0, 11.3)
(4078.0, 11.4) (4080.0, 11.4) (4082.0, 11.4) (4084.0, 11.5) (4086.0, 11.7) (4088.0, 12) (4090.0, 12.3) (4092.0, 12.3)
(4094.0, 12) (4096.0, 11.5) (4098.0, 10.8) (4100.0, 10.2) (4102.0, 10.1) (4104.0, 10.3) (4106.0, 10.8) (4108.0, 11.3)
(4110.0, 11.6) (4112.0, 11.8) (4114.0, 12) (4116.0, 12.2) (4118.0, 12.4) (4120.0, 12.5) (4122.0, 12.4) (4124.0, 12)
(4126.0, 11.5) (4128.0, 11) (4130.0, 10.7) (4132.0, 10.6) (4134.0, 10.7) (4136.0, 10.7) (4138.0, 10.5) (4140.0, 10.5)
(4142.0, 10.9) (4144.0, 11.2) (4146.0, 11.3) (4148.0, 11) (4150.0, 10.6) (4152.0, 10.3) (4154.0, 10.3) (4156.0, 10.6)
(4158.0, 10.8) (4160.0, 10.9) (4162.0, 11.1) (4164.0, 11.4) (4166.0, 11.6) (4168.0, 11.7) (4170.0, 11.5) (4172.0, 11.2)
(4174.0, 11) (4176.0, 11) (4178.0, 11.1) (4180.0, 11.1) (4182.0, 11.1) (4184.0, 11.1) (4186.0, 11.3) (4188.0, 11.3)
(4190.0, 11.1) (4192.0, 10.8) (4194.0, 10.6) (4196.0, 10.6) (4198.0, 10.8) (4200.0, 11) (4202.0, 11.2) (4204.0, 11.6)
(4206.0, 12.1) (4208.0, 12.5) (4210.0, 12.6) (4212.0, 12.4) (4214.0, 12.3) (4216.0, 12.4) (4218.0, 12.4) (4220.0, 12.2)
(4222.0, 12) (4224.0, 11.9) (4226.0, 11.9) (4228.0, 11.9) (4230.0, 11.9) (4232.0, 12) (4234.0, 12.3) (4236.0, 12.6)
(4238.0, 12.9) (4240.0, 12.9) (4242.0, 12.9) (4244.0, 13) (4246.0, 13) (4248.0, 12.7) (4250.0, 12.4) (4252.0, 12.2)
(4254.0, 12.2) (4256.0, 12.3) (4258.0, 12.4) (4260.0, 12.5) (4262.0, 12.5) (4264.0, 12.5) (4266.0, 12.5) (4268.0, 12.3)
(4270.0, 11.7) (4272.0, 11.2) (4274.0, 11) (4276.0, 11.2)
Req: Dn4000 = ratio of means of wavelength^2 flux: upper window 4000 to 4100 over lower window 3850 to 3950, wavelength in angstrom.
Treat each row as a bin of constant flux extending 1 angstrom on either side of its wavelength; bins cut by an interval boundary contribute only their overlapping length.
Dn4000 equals 1.8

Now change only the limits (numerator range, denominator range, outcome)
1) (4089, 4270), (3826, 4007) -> 1.92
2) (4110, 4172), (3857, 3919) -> 1.83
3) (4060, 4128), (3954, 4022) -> 1.33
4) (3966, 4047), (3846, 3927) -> 1.57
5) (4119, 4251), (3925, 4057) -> 1.42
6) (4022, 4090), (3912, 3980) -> 1.86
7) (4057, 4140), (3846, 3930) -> 1.84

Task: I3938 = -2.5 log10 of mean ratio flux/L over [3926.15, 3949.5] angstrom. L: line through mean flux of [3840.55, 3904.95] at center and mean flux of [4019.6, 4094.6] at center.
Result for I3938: 0.41 mag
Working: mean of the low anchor 6.36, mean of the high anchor 11.2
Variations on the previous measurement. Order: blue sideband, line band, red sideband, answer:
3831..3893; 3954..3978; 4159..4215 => 0.273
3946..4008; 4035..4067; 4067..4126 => -0.082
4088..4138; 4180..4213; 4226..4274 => 0.056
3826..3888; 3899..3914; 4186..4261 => -0.234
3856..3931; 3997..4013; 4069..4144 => -0.205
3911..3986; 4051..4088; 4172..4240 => -0.218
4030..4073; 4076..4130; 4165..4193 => -0.046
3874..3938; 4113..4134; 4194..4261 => -0.130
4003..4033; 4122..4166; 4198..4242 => 0.090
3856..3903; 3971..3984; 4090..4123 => 0.206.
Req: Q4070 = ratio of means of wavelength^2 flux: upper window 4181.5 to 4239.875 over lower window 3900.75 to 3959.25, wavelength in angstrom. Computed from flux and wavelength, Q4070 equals 2.0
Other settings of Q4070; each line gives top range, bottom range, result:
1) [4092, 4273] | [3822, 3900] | 2.35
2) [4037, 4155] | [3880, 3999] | 1.69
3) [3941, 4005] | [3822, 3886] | 1.53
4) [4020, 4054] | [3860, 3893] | 1.97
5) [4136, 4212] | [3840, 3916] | 1.94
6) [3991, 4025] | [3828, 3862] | 2.33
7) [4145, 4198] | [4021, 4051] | 1.04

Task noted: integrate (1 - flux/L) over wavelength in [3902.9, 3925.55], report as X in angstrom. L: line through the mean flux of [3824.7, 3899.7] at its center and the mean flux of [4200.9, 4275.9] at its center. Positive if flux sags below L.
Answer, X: -4.2 angstrom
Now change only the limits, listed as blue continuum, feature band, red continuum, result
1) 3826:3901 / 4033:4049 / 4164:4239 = -4.26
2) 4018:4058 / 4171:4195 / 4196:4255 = 1.87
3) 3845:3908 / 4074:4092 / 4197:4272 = -3.33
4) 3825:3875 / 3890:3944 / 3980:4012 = 6.37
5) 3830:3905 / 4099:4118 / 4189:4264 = -2.08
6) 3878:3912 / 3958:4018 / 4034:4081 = 3.24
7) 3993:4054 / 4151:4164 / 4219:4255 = 1.36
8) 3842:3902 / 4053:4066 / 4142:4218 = -1.78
